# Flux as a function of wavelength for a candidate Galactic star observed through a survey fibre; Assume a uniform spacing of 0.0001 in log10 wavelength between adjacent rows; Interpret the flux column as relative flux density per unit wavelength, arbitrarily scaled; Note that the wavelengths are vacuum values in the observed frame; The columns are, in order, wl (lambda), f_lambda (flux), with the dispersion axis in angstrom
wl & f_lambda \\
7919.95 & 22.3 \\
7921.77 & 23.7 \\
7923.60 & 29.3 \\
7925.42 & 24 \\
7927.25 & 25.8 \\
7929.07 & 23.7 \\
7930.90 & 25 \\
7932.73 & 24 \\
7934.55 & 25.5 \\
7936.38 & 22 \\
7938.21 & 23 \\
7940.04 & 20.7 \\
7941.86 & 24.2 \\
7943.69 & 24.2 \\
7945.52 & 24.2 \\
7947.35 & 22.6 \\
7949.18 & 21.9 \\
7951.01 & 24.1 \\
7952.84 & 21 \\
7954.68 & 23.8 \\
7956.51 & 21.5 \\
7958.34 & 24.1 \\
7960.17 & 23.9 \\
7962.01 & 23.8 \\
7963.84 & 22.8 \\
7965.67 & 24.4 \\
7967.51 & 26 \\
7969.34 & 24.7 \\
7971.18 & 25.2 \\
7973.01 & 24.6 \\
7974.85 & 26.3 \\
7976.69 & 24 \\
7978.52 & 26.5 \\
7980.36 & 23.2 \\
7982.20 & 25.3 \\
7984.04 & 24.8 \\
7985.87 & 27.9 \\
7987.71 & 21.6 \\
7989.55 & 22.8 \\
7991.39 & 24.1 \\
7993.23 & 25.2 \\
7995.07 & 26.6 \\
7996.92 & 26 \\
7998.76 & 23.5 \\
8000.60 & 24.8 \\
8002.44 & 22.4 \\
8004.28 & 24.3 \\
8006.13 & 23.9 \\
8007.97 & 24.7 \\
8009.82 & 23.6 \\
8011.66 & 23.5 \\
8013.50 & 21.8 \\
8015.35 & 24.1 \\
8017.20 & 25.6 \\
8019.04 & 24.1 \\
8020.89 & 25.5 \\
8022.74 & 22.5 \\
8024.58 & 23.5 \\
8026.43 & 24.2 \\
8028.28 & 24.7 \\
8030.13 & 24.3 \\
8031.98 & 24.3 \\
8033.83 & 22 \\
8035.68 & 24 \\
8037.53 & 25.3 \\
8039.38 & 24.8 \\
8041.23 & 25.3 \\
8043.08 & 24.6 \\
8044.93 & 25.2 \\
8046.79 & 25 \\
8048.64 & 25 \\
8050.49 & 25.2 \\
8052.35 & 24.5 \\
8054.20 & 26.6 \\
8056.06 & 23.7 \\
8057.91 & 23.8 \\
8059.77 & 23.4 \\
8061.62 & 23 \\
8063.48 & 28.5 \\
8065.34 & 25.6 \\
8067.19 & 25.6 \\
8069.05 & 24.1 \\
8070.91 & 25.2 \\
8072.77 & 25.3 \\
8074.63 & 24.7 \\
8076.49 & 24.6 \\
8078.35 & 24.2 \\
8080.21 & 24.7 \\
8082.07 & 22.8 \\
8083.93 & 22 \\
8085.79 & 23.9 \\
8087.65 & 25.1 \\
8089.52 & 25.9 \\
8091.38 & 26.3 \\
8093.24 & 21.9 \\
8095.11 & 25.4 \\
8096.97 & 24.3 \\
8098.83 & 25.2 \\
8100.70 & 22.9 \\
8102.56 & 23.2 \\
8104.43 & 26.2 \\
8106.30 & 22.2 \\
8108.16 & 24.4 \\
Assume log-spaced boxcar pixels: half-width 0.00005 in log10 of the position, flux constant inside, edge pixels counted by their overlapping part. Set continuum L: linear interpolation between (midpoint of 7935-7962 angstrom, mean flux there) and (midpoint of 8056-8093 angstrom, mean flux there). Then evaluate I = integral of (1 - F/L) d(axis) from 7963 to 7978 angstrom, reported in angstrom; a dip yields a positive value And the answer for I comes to -1.0 angstrom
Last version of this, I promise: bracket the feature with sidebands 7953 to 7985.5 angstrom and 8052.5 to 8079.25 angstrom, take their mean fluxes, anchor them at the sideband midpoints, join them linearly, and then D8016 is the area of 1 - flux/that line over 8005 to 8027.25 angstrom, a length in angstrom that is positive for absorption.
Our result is 0.6 angstrom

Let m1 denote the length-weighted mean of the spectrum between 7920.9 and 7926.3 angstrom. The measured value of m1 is 25.7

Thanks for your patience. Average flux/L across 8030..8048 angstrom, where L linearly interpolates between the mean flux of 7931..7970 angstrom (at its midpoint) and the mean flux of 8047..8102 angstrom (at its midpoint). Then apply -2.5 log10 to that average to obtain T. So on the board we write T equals -0.010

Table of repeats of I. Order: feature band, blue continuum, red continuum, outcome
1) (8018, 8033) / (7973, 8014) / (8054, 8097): 0.22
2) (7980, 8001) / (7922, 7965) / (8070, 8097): -0.65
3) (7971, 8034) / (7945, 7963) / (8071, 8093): -2.04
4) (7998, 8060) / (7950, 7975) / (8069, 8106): -0.20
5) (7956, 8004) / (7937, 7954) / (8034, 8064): -2.02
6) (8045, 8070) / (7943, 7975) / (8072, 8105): -0.75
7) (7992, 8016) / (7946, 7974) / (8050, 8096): -0.16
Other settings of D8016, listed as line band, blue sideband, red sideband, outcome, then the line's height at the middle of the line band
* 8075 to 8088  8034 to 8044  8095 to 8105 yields 0.3 angstrom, 24.5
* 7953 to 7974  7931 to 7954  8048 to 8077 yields -0.4 angstrom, 23.5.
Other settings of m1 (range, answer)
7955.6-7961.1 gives 23.2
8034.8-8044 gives 24.8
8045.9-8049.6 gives 25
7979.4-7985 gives 24.5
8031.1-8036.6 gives 23.4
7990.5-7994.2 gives 24.7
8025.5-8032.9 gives 24.4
